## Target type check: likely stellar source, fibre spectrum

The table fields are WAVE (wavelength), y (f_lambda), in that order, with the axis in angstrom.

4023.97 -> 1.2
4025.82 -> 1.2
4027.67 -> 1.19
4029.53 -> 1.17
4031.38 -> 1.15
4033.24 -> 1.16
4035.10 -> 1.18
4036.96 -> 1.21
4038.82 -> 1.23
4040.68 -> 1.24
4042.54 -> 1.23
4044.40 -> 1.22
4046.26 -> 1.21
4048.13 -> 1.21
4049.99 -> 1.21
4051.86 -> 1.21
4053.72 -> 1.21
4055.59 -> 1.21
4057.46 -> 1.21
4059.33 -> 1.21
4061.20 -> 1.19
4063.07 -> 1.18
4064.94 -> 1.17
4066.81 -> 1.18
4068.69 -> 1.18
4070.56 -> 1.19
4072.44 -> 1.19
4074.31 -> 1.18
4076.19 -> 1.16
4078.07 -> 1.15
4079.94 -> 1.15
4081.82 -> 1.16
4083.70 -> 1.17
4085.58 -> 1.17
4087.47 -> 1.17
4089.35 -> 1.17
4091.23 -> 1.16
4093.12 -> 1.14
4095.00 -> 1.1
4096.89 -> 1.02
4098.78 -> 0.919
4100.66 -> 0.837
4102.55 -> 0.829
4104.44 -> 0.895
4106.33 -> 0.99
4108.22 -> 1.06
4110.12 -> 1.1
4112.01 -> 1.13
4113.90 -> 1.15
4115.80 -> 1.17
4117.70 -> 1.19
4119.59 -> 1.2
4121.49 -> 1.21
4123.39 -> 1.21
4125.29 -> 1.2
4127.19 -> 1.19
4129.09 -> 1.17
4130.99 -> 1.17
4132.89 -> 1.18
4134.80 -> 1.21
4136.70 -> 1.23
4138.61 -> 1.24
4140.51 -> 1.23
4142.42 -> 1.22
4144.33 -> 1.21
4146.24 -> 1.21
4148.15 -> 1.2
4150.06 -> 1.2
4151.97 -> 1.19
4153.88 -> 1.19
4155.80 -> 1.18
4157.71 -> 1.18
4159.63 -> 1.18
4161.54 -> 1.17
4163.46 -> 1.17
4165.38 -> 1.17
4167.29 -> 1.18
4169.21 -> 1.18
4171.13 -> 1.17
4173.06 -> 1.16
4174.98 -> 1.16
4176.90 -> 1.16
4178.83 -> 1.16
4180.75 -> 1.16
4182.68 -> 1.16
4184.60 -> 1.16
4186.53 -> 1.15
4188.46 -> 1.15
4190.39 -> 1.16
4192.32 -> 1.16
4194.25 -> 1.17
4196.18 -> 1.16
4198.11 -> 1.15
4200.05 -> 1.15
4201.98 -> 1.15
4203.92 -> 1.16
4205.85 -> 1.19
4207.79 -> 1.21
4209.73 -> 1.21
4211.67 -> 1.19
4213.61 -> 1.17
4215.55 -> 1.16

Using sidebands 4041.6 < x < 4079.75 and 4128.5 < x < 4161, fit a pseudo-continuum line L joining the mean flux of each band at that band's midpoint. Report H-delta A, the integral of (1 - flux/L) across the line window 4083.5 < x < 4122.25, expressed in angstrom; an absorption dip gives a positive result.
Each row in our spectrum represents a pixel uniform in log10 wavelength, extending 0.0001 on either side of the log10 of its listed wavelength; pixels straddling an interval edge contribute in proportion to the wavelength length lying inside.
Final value 3.7 angstrom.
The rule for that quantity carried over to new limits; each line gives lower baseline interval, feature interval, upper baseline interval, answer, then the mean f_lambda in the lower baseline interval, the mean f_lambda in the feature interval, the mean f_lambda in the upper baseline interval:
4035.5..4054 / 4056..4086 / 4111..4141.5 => 0.78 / 1.22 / 1.18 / 1.19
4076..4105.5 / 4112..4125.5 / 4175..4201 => -1.08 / 1.07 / 1.18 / 1.16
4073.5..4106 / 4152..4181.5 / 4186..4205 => -0.95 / 1.08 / 1.17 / 1.16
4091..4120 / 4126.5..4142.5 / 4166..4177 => -1.46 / 1.05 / 1.2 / 1.17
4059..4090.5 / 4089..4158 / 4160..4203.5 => 1.86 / 1.17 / 1.14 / 1.16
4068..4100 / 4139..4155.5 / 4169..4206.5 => -0.79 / 1.14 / 1.21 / 1.16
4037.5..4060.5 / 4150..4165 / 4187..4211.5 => 0.01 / 1.22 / 1.18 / 1.17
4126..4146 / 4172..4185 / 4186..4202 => 0.10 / 1.21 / 1.16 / 1.16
